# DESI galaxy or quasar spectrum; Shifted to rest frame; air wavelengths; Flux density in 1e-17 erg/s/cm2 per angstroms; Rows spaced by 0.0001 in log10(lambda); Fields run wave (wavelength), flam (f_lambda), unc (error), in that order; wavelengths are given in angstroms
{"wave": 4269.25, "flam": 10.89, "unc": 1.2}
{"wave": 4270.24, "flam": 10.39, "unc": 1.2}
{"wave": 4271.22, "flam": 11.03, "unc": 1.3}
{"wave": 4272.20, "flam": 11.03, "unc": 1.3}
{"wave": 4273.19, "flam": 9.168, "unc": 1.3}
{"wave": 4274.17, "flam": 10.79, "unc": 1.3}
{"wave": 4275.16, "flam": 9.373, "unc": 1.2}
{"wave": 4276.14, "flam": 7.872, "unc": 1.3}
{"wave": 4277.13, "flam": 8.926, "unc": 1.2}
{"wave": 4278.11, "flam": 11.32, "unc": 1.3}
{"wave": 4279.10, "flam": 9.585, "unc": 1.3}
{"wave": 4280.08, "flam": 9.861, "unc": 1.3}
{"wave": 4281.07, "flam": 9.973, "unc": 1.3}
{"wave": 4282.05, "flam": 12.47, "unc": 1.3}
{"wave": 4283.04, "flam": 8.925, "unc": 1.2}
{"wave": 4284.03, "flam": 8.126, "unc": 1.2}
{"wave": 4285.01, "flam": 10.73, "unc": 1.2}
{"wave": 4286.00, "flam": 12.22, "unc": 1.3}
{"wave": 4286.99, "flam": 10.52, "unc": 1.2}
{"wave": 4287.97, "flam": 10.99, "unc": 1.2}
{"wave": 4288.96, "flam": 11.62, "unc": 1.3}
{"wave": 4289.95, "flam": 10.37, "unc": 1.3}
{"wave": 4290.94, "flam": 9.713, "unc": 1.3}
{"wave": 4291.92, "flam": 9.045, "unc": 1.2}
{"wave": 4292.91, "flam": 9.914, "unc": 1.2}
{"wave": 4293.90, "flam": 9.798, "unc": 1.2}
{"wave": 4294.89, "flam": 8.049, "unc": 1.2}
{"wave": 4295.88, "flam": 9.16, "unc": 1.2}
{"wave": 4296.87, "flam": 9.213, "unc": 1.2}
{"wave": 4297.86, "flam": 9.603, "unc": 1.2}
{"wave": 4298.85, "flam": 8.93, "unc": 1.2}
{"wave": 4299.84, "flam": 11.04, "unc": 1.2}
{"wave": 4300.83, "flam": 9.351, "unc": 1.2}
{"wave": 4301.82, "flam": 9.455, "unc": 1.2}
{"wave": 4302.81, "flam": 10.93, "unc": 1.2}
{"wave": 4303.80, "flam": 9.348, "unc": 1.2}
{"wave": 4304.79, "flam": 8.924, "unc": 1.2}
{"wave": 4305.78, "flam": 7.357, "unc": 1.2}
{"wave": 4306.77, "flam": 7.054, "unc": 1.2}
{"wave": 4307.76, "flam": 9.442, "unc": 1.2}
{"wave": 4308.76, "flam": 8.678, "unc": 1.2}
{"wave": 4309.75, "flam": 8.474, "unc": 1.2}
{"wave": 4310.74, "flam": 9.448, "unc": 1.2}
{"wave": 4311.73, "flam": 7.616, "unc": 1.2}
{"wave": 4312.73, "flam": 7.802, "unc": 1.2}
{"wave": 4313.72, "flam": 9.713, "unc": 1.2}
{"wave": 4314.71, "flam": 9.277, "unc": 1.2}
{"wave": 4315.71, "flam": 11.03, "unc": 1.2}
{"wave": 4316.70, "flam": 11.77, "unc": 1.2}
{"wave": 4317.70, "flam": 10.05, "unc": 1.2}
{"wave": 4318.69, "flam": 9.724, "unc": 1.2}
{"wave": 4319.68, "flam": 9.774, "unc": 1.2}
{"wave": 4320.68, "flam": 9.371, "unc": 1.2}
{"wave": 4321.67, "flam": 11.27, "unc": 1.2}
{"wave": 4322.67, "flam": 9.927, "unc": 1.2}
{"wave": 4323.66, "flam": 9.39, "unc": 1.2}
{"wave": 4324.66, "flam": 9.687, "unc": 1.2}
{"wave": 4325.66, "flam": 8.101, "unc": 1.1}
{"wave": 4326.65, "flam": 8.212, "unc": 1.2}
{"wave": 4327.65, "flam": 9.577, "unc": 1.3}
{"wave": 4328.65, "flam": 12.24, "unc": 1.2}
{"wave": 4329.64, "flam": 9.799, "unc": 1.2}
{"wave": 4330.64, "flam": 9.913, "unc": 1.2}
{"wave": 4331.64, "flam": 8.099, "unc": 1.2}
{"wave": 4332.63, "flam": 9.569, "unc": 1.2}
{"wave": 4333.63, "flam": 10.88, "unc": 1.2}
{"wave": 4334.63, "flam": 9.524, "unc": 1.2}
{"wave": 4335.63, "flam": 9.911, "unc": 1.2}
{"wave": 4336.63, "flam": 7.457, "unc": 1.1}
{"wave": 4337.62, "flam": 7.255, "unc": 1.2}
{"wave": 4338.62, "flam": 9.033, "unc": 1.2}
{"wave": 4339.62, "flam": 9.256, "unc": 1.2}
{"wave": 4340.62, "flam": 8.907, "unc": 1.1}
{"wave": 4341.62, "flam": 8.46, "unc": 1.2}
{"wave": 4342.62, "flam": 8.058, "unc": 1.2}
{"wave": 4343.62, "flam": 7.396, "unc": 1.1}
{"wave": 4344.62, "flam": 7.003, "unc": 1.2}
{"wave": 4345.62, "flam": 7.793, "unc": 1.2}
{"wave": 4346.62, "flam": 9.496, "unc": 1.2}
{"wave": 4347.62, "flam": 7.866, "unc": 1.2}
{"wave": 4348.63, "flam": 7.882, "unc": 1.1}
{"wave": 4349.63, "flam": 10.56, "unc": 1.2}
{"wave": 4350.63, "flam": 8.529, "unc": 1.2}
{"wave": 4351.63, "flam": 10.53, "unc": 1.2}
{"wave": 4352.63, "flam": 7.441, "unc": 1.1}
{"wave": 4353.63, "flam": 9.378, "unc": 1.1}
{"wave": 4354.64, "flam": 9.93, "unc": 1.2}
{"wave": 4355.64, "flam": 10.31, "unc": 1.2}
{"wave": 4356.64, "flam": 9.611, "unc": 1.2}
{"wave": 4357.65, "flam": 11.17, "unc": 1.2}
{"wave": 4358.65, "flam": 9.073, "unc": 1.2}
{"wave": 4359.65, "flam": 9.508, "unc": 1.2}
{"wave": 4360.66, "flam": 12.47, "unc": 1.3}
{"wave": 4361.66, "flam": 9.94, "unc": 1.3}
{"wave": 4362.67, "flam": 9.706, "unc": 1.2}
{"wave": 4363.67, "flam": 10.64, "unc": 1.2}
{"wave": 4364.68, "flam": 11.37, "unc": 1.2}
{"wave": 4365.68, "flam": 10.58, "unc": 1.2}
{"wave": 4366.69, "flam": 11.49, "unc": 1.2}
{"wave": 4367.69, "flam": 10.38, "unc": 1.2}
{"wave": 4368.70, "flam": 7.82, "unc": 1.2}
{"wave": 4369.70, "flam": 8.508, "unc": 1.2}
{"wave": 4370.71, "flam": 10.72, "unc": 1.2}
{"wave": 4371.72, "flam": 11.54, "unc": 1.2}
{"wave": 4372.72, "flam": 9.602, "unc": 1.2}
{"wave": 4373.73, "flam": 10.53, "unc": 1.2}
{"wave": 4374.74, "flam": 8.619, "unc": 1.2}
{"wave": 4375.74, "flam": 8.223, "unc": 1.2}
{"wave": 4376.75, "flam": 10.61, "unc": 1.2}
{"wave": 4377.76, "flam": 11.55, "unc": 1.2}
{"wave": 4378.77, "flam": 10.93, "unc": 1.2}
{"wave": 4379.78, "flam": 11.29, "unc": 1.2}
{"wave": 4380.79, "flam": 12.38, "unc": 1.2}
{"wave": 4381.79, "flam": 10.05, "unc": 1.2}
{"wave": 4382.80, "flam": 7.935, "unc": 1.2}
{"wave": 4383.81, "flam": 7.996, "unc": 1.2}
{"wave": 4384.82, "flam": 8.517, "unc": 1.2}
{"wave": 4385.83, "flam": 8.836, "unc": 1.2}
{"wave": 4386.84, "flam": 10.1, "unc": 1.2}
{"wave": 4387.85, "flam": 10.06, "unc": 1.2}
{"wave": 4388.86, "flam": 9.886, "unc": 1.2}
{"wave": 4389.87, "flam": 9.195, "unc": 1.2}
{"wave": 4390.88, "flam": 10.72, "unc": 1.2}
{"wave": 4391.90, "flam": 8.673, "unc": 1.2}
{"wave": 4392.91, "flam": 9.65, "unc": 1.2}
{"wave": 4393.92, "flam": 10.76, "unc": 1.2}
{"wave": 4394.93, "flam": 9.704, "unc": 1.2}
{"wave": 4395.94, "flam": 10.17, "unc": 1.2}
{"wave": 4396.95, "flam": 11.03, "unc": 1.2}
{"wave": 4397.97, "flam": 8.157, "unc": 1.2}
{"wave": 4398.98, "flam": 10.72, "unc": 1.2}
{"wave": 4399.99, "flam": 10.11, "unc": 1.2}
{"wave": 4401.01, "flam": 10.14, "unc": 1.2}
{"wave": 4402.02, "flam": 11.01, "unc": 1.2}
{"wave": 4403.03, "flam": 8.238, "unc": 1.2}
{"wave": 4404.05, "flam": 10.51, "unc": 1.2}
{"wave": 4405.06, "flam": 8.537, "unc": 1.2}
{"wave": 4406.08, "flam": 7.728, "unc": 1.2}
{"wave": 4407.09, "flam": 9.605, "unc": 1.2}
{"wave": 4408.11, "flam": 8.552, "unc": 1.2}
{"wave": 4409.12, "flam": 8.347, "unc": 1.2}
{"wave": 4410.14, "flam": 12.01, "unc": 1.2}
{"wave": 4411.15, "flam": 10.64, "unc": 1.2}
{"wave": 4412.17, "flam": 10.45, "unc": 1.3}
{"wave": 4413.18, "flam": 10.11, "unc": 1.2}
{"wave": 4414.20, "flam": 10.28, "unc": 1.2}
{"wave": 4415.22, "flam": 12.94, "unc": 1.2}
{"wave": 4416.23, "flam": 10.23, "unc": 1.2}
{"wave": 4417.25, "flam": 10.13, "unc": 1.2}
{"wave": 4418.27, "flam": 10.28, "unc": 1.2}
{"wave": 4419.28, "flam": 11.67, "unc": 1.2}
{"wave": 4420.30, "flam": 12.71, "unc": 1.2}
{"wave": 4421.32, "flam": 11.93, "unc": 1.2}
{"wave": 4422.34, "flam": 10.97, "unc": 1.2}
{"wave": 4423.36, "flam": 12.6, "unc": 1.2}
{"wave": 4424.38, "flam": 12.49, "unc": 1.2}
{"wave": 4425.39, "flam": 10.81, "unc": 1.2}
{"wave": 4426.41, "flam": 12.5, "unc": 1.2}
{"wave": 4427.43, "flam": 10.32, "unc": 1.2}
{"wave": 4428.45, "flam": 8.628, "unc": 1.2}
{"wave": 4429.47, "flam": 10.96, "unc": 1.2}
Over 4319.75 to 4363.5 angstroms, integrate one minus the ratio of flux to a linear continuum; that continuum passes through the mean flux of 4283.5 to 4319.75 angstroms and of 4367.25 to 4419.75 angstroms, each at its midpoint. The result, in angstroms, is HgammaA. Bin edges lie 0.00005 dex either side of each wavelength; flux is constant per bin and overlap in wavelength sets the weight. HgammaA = 1.9 angstroms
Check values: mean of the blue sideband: 9.57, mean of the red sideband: 9.93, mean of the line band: 9.3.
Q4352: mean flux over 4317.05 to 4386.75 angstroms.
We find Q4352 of 9.56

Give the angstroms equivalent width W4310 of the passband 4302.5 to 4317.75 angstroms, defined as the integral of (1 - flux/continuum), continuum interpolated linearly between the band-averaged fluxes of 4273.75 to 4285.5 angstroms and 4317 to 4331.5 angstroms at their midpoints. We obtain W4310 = 1.01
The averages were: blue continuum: 9.82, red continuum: 9.77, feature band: 9.13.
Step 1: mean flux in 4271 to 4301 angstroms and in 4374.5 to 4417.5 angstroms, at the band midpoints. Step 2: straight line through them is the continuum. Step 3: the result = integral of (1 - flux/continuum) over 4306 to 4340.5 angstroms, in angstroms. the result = 2.1 angstroms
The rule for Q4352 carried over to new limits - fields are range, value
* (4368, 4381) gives 10.1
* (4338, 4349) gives 8.27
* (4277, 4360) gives 9.44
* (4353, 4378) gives 10.1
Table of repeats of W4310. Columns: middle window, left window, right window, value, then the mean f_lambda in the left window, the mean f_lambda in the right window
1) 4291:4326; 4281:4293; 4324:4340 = 1.7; 10.4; 9.28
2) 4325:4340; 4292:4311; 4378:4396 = 0.2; 9.16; 9.84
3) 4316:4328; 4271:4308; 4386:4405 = 0.0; 9.76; 9.88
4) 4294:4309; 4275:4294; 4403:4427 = 1.5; 10.1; 10.6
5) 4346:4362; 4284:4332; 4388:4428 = 0.6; 9.61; 10.4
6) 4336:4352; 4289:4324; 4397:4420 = 2.0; 9.46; 10.1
